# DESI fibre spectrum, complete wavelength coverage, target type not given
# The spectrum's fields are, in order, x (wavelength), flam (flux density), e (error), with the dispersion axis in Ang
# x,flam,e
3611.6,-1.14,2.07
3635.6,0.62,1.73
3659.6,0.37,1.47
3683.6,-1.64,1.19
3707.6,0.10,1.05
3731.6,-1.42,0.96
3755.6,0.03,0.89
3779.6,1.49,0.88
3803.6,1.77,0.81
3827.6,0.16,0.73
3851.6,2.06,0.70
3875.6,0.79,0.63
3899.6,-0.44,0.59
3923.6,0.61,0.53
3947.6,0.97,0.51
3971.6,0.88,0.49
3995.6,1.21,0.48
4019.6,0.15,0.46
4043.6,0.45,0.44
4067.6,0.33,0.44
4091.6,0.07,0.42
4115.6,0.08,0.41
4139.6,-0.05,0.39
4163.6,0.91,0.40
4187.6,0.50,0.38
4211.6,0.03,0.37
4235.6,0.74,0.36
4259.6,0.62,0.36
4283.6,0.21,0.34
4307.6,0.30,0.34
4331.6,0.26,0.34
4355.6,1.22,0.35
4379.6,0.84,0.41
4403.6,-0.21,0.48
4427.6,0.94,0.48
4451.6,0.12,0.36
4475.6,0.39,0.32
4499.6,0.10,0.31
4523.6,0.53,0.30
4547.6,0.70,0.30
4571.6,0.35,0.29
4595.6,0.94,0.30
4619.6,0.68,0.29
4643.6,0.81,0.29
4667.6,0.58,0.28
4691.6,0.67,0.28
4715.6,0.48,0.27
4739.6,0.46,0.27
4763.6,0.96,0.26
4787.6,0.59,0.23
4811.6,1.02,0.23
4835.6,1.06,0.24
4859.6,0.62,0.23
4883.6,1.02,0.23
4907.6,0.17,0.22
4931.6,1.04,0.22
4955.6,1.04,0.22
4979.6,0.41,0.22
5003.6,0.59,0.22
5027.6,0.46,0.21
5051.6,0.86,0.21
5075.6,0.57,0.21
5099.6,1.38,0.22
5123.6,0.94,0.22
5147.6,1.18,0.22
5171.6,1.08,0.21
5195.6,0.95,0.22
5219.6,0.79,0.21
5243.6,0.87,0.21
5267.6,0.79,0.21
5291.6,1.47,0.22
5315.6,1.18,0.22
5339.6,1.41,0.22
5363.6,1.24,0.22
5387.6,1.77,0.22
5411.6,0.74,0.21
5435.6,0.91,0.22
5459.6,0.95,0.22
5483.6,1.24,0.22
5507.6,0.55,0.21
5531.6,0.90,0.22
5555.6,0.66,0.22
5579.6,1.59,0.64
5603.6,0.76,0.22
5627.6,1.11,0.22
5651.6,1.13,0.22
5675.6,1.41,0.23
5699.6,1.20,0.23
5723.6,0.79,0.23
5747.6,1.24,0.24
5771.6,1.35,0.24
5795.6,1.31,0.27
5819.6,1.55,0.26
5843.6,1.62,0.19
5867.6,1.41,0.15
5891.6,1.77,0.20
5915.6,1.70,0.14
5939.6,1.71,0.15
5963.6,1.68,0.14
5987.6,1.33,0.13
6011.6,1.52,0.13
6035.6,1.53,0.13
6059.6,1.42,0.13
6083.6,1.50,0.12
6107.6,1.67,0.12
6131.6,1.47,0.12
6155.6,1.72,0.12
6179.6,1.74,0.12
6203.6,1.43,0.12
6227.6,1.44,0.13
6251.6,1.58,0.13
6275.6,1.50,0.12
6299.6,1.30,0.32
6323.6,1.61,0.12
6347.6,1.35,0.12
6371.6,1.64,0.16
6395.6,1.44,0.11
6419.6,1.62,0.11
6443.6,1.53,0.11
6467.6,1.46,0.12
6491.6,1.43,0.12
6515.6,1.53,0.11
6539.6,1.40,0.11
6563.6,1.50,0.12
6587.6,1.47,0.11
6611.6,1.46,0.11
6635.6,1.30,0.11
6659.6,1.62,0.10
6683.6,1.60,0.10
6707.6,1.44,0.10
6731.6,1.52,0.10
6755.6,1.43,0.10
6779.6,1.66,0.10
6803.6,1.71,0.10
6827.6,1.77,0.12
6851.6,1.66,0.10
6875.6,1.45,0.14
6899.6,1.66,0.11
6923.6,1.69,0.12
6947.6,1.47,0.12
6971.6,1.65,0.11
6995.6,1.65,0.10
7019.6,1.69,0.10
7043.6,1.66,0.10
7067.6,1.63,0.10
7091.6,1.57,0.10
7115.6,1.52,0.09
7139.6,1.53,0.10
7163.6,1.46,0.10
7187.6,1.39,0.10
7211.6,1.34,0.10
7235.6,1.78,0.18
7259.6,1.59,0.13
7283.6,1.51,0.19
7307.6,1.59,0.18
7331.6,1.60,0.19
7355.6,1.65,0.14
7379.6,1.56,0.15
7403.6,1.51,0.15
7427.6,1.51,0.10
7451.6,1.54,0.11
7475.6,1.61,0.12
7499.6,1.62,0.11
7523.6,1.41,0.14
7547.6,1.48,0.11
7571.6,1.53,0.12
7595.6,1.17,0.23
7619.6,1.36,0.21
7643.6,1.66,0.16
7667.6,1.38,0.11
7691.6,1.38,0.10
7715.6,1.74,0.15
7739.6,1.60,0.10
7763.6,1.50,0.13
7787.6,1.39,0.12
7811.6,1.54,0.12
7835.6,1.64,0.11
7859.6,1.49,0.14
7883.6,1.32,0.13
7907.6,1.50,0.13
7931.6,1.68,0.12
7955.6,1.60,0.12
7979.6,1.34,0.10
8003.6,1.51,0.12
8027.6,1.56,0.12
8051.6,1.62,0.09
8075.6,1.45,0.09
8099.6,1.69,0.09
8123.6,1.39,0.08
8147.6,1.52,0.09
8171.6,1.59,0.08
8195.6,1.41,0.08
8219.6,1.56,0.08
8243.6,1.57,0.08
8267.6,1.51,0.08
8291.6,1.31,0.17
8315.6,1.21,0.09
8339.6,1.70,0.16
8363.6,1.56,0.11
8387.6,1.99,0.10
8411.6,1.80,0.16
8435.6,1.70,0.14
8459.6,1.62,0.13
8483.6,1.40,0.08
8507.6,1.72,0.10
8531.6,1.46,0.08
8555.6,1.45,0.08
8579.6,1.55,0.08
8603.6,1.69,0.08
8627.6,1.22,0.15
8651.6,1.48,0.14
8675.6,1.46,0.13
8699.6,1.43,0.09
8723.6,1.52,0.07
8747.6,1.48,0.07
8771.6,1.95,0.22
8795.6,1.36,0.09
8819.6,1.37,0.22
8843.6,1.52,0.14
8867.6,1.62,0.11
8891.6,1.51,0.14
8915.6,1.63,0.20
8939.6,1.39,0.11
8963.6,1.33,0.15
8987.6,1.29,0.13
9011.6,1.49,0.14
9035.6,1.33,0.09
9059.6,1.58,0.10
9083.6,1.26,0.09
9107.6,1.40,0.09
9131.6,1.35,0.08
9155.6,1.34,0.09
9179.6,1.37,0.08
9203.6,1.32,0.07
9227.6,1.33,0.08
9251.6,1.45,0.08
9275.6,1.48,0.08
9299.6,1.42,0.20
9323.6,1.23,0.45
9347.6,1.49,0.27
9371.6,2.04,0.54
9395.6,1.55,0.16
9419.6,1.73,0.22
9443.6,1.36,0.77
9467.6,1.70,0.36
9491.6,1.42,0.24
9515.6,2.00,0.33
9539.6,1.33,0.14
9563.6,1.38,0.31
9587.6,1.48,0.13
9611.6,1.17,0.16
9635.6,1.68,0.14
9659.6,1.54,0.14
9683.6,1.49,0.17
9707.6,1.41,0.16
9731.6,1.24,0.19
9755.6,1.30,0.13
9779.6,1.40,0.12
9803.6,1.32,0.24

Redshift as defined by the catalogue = 0.28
